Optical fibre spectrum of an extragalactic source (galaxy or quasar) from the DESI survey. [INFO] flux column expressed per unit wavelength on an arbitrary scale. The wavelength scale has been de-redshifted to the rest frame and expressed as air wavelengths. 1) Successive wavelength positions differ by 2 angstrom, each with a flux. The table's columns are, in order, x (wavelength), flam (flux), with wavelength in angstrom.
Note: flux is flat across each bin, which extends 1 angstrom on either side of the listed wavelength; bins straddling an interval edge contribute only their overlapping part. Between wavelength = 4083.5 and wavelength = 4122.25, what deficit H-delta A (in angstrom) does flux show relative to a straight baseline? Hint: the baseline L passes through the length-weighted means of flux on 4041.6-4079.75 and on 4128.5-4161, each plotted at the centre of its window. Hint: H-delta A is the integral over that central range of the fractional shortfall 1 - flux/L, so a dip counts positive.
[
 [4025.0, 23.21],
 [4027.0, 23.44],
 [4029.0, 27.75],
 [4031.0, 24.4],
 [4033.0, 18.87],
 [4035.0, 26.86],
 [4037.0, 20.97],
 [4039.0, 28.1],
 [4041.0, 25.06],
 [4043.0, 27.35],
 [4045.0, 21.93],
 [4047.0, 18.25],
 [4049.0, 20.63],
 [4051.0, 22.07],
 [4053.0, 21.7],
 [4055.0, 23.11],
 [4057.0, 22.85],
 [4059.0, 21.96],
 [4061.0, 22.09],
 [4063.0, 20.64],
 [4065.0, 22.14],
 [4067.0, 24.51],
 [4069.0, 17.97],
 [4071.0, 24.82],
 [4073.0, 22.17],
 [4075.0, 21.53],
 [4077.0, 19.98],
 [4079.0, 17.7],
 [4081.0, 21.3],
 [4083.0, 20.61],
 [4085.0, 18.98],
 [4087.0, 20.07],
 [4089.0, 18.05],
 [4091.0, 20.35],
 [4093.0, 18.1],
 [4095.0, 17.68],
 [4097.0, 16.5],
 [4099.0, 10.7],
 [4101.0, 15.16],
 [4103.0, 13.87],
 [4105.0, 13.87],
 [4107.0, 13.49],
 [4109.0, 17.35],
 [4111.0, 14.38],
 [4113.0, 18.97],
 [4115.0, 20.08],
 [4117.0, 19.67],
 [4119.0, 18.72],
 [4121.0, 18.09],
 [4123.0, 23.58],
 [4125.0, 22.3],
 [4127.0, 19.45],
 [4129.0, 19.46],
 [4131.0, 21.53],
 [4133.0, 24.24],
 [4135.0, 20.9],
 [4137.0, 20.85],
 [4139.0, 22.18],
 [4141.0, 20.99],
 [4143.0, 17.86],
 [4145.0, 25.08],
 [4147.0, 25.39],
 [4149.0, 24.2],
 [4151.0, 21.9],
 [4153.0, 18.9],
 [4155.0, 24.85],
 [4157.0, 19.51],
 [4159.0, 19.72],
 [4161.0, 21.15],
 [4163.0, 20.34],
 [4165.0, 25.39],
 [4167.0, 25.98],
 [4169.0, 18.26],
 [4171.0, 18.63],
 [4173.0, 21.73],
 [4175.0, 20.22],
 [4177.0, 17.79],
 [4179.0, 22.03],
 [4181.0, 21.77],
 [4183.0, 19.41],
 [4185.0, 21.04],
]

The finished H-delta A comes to 8.2 angstrom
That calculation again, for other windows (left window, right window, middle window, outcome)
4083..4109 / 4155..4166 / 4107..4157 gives -3.4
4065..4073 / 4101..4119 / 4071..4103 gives 2.0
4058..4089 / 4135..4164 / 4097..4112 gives 4.9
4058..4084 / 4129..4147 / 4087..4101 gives 2.9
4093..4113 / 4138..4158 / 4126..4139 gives -1.0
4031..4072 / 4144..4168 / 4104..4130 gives 4.9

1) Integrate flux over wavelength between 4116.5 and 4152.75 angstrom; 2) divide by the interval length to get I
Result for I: 21.4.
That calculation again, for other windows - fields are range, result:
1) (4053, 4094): 21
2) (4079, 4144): 18.7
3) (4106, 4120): 17.5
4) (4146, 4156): 23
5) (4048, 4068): 22.2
